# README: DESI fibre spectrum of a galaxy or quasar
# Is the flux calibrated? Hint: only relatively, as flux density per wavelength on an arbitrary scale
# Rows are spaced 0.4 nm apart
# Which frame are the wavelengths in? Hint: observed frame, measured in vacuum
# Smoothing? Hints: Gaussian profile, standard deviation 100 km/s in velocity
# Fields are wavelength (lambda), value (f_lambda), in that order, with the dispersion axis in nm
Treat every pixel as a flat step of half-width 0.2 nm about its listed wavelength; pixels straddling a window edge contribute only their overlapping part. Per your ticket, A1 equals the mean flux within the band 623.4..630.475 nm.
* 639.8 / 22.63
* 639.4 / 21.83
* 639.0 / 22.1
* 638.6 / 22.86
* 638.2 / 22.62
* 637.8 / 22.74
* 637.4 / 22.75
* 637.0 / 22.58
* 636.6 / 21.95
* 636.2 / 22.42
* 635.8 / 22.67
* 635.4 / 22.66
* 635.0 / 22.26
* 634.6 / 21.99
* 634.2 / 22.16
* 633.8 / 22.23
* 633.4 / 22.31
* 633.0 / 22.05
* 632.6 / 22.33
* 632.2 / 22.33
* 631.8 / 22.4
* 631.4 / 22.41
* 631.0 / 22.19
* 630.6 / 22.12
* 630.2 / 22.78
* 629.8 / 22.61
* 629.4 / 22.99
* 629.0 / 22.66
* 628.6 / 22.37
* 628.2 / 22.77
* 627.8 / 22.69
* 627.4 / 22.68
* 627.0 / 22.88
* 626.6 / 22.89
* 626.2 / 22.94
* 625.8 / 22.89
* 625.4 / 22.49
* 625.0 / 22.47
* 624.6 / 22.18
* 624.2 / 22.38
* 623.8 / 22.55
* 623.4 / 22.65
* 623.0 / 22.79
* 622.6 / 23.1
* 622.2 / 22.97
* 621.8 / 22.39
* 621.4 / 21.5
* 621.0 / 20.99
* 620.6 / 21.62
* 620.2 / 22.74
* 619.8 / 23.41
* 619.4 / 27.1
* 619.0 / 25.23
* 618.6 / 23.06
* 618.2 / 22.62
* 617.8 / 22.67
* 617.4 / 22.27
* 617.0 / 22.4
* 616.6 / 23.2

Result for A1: 22.7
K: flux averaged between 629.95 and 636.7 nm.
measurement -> 22.3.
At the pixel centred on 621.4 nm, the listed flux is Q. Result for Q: 21.5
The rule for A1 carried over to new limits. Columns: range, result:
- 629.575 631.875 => 22.4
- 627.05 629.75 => 22.7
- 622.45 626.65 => 22.7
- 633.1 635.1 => 22.2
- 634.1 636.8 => 22.3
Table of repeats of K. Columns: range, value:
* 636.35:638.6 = 22.6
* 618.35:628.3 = 22.9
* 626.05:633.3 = 22.6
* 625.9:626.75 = 22.9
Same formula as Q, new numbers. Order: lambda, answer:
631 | 22.19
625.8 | 22.89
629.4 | 22.99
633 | 22.05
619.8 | 23.41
